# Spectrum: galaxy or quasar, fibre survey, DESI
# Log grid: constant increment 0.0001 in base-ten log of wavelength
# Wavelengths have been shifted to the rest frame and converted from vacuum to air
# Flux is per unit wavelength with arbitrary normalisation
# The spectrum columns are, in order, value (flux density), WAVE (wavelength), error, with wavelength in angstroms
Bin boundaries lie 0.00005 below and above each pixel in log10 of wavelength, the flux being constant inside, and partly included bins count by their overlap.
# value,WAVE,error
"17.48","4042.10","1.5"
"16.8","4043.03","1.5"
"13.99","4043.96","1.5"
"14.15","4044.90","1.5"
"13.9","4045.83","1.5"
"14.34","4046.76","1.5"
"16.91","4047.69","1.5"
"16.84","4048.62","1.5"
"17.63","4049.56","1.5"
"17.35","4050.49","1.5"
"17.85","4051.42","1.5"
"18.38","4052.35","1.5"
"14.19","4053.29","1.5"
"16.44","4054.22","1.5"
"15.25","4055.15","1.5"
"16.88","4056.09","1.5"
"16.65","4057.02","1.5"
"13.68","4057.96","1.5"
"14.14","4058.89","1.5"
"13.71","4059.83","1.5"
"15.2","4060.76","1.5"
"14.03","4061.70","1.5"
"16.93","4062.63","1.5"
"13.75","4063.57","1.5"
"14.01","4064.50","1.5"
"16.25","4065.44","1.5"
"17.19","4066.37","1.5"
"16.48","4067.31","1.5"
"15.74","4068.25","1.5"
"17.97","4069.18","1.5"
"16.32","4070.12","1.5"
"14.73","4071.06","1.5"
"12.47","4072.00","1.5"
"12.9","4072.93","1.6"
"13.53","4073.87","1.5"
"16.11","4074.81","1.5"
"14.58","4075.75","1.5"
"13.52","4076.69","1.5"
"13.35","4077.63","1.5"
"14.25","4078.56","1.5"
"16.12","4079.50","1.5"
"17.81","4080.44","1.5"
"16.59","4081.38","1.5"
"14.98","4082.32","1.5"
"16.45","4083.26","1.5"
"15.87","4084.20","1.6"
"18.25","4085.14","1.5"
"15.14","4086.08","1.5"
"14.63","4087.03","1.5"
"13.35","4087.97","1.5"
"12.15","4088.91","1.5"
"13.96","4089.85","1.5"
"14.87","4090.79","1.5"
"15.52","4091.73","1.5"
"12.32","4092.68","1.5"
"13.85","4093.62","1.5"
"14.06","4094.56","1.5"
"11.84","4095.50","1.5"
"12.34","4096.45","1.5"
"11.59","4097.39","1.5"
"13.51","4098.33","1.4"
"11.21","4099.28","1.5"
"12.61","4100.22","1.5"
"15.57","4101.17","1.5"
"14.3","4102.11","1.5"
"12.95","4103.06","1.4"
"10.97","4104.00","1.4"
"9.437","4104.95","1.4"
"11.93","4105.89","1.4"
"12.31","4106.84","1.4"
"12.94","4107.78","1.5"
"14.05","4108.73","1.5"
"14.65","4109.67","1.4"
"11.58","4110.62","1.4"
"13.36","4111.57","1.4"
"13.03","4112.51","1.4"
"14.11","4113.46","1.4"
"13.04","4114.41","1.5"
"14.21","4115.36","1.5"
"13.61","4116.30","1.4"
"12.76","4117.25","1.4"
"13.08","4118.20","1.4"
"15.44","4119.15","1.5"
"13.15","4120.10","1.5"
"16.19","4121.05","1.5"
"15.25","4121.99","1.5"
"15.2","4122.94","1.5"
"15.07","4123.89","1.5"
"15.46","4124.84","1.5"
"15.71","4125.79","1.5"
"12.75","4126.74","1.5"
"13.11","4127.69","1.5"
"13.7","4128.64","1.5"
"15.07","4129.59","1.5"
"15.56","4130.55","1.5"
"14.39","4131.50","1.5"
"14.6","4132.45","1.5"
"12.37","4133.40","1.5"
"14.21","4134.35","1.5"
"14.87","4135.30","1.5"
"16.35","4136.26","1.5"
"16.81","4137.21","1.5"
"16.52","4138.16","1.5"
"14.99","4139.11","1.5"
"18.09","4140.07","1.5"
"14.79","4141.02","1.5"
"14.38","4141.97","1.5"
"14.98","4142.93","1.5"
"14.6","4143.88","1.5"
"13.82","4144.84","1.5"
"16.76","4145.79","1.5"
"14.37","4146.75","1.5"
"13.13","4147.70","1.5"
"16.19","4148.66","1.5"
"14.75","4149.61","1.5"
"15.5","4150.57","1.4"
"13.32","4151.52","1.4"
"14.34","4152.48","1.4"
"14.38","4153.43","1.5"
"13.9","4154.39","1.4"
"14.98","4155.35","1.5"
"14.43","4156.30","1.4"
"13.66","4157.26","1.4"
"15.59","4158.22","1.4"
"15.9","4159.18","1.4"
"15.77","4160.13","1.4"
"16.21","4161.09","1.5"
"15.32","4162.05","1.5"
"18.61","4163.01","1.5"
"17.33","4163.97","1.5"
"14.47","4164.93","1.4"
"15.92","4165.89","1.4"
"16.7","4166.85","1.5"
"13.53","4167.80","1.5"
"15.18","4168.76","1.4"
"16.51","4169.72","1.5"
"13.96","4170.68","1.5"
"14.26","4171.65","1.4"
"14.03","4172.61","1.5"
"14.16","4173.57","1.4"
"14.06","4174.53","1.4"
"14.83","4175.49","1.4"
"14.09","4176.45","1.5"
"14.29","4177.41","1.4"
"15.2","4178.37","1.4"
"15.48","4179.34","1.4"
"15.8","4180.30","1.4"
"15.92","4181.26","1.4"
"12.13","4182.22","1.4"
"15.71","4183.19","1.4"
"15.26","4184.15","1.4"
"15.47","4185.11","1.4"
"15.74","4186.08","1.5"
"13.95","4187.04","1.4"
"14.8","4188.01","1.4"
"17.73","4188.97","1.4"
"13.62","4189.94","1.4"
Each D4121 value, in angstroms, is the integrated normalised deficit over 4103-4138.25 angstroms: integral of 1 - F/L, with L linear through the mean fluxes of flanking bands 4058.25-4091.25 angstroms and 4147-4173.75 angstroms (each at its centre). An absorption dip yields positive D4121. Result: 2.7 angstroms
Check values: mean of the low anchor 15.1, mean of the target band 13.9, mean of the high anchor 15.1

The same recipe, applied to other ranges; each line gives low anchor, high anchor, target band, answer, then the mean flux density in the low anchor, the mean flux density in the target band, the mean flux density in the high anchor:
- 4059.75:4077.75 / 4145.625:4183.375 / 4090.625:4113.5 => 3.12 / 15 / 12.9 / 15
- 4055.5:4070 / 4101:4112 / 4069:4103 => -0.72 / 15.5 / 14.4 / 12.8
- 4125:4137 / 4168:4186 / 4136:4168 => -1.53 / 14.5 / 15.3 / 14.8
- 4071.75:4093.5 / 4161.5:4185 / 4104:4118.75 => 1.96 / 14.7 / 12.9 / 15.1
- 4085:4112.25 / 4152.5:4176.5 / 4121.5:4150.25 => -1.29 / 13.2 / 14.9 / 15.1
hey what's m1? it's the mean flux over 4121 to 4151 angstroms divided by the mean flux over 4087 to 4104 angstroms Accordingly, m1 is 1.1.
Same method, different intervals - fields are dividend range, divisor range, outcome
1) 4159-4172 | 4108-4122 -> 1.14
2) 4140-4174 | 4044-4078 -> 0.98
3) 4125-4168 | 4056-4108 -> 1.05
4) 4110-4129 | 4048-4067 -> 0.88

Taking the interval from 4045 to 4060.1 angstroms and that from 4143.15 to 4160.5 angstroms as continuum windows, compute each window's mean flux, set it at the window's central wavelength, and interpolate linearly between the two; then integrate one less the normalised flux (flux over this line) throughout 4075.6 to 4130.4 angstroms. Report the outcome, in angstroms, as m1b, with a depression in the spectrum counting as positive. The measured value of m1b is 4.84 angstroms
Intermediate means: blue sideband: 15.9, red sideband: 14.7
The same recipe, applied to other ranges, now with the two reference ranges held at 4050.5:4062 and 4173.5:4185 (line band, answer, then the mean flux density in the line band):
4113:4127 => 0.77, 14.4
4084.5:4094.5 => 0.64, 14.4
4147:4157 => 0.34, 14.5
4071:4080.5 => 0.71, 14.3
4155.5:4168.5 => -0.62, 15.6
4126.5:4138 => 0.41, 14.6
